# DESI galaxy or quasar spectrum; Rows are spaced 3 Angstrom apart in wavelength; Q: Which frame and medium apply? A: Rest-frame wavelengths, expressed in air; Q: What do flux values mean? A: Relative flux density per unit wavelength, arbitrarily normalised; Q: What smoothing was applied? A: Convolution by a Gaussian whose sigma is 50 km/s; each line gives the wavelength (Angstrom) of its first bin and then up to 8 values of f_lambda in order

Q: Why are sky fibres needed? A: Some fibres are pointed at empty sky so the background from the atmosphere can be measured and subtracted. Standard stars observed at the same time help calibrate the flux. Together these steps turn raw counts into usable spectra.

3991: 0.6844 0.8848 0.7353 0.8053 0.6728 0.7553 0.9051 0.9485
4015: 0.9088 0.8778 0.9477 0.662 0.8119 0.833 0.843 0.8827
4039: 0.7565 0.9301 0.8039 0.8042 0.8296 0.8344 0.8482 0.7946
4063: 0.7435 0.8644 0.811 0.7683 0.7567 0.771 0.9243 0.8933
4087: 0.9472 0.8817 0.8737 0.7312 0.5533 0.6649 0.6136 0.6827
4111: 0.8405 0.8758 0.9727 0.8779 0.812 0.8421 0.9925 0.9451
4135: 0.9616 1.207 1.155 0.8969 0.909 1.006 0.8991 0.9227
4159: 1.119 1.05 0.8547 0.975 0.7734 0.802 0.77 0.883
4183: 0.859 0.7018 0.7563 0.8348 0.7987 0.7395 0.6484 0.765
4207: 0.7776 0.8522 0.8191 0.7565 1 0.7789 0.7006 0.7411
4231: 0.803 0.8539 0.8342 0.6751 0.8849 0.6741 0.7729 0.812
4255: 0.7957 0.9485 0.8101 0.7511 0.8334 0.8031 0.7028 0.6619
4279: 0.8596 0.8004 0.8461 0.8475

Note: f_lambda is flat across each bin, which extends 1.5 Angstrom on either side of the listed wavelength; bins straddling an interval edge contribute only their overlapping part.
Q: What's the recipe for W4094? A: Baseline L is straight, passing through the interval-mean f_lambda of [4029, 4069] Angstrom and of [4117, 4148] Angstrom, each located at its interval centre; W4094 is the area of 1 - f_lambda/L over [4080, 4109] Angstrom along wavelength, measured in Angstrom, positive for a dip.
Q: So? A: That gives 4.0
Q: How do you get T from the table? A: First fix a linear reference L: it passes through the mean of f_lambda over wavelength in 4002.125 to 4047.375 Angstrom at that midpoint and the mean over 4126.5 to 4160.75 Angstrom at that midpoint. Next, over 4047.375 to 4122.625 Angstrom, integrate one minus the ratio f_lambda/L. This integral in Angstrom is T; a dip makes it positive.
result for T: 9.09 Angstrom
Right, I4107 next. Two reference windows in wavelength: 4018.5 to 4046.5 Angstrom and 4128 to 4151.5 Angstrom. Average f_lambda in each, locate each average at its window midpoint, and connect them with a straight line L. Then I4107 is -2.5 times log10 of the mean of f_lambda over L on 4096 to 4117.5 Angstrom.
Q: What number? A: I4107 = 0.29 mag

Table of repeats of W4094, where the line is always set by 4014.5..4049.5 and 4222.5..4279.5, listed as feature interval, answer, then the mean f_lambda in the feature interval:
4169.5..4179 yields 0.2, 0.787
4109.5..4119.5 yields -1.0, 0.894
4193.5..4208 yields 0.9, 0.745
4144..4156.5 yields -1.9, 0.931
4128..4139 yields -2.8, 1.02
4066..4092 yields -0.7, 0.846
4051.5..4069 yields 0.3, 0.817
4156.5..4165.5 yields -2.3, 1.02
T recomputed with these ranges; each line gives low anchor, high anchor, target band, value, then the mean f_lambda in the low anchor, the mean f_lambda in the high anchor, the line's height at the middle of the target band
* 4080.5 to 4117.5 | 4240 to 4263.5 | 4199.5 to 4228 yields 0.5 Angstrom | 0.796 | 0.802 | 0.801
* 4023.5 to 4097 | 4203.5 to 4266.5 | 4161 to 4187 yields -1.3 Angstrom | 0.827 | 0.801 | 0.81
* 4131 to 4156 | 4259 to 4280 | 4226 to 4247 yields 1.3 Angstrom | 0.994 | 0.777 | 0.834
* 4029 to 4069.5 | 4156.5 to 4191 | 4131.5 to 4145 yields -3.0 Angstrom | 0.827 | 0.869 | 0.857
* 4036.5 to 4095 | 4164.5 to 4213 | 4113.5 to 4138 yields -3.4 Angstrom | 0.833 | 0.799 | 0.817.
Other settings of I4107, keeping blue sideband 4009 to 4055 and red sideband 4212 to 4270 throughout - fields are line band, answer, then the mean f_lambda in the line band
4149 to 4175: -0.143 mag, 0.935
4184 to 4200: 0.065 mag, 0.765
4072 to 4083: 0.030 mag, 0.814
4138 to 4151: -0.229 mag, 1.02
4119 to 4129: -0.048 mag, 0.865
